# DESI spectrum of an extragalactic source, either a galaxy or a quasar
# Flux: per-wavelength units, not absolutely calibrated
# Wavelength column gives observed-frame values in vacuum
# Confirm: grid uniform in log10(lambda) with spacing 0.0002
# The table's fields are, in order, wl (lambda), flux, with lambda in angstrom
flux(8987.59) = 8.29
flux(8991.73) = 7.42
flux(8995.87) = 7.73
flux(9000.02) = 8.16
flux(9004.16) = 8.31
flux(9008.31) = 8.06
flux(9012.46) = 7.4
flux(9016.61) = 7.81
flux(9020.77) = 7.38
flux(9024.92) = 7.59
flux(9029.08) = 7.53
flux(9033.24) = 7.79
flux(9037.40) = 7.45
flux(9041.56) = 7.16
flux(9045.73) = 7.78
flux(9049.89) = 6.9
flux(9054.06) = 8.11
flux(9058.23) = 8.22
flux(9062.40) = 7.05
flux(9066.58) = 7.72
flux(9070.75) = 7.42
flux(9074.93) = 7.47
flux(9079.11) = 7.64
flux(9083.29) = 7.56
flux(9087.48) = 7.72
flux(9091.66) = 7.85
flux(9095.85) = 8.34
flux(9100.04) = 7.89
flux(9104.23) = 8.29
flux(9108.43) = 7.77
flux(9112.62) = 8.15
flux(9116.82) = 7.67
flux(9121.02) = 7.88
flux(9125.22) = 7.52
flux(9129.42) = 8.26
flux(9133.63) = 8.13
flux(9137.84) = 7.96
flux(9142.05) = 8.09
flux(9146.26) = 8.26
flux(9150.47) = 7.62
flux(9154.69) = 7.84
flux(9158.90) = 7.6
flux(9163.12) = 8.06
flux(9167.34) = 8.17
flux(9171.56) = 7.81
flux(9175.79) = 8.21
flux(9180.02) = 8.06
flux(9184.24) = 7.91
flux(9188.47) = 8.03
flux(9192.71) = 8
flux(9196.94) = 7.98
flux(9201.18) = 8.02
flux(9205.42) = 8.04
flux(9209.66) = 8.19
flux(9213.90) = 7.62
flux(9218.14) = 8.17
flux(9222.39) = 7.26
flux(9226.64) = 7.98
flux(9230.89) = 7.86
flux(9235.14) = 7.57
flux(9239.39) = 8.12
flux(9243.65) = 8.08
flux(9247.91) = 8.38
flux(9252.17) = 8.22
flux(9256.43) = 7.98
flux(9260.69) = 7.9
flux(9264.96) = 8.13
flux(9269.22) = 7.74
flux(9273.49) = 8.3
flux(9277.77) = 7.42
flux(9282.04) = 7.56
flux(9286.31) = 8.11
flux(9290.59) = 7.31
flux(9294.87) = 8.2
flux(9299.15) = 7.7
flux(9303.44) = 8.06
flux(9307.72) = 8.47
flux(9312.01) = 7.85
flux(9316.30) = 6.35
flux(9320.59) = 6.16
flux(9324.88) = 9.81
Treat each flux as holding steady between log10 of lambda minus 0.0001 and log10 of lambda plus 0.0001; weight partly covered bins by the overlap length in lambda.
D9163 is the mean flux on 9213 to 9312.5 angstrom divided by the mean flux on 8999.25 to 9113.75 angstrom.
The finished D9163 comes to 1.03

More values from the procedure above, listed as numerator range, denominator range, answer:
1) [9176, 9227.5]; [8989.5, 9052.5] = 1.04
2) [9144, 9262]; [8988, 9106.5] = 1.03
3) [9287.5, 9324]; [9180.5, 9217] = 0.95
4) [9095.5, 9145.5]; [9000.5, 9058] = 1.04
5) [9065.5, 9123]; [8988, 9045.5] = 1.02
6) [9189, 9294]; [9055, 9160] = 1.01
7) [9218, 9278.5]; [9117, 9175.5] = 1.00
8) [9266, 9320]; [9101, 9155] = 0.97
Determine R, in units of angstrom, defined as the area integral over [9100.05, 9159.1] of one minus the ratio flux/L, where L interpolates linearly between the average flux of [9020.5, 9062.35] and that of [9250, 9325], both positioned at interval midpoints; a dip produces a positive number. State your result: -2.2 angstrom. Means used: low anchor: 7.58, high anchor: 7.8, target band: 7.94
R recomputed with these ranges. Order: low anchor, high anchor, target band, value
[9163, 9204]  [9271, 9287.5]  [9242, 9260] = -0.6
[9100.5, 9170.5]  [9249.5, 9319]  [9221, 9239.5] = 0.3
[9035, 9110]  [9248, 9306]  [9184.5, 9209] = -0.6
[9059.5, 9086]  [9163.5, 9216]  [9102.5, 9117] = -0.6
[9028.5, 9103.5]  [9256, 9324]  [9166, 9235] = -2.1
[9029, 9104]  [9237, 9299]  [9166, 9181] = -0.5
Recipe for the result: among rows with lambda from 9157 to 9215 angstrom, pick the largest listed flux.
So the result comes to 8.21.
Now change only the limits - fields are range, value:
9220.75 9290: 8.38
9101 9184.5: 8.29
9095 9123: 8.34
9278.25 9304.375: 8.2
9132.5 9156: 8.26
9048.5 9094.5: 8.22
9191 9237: 8.19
